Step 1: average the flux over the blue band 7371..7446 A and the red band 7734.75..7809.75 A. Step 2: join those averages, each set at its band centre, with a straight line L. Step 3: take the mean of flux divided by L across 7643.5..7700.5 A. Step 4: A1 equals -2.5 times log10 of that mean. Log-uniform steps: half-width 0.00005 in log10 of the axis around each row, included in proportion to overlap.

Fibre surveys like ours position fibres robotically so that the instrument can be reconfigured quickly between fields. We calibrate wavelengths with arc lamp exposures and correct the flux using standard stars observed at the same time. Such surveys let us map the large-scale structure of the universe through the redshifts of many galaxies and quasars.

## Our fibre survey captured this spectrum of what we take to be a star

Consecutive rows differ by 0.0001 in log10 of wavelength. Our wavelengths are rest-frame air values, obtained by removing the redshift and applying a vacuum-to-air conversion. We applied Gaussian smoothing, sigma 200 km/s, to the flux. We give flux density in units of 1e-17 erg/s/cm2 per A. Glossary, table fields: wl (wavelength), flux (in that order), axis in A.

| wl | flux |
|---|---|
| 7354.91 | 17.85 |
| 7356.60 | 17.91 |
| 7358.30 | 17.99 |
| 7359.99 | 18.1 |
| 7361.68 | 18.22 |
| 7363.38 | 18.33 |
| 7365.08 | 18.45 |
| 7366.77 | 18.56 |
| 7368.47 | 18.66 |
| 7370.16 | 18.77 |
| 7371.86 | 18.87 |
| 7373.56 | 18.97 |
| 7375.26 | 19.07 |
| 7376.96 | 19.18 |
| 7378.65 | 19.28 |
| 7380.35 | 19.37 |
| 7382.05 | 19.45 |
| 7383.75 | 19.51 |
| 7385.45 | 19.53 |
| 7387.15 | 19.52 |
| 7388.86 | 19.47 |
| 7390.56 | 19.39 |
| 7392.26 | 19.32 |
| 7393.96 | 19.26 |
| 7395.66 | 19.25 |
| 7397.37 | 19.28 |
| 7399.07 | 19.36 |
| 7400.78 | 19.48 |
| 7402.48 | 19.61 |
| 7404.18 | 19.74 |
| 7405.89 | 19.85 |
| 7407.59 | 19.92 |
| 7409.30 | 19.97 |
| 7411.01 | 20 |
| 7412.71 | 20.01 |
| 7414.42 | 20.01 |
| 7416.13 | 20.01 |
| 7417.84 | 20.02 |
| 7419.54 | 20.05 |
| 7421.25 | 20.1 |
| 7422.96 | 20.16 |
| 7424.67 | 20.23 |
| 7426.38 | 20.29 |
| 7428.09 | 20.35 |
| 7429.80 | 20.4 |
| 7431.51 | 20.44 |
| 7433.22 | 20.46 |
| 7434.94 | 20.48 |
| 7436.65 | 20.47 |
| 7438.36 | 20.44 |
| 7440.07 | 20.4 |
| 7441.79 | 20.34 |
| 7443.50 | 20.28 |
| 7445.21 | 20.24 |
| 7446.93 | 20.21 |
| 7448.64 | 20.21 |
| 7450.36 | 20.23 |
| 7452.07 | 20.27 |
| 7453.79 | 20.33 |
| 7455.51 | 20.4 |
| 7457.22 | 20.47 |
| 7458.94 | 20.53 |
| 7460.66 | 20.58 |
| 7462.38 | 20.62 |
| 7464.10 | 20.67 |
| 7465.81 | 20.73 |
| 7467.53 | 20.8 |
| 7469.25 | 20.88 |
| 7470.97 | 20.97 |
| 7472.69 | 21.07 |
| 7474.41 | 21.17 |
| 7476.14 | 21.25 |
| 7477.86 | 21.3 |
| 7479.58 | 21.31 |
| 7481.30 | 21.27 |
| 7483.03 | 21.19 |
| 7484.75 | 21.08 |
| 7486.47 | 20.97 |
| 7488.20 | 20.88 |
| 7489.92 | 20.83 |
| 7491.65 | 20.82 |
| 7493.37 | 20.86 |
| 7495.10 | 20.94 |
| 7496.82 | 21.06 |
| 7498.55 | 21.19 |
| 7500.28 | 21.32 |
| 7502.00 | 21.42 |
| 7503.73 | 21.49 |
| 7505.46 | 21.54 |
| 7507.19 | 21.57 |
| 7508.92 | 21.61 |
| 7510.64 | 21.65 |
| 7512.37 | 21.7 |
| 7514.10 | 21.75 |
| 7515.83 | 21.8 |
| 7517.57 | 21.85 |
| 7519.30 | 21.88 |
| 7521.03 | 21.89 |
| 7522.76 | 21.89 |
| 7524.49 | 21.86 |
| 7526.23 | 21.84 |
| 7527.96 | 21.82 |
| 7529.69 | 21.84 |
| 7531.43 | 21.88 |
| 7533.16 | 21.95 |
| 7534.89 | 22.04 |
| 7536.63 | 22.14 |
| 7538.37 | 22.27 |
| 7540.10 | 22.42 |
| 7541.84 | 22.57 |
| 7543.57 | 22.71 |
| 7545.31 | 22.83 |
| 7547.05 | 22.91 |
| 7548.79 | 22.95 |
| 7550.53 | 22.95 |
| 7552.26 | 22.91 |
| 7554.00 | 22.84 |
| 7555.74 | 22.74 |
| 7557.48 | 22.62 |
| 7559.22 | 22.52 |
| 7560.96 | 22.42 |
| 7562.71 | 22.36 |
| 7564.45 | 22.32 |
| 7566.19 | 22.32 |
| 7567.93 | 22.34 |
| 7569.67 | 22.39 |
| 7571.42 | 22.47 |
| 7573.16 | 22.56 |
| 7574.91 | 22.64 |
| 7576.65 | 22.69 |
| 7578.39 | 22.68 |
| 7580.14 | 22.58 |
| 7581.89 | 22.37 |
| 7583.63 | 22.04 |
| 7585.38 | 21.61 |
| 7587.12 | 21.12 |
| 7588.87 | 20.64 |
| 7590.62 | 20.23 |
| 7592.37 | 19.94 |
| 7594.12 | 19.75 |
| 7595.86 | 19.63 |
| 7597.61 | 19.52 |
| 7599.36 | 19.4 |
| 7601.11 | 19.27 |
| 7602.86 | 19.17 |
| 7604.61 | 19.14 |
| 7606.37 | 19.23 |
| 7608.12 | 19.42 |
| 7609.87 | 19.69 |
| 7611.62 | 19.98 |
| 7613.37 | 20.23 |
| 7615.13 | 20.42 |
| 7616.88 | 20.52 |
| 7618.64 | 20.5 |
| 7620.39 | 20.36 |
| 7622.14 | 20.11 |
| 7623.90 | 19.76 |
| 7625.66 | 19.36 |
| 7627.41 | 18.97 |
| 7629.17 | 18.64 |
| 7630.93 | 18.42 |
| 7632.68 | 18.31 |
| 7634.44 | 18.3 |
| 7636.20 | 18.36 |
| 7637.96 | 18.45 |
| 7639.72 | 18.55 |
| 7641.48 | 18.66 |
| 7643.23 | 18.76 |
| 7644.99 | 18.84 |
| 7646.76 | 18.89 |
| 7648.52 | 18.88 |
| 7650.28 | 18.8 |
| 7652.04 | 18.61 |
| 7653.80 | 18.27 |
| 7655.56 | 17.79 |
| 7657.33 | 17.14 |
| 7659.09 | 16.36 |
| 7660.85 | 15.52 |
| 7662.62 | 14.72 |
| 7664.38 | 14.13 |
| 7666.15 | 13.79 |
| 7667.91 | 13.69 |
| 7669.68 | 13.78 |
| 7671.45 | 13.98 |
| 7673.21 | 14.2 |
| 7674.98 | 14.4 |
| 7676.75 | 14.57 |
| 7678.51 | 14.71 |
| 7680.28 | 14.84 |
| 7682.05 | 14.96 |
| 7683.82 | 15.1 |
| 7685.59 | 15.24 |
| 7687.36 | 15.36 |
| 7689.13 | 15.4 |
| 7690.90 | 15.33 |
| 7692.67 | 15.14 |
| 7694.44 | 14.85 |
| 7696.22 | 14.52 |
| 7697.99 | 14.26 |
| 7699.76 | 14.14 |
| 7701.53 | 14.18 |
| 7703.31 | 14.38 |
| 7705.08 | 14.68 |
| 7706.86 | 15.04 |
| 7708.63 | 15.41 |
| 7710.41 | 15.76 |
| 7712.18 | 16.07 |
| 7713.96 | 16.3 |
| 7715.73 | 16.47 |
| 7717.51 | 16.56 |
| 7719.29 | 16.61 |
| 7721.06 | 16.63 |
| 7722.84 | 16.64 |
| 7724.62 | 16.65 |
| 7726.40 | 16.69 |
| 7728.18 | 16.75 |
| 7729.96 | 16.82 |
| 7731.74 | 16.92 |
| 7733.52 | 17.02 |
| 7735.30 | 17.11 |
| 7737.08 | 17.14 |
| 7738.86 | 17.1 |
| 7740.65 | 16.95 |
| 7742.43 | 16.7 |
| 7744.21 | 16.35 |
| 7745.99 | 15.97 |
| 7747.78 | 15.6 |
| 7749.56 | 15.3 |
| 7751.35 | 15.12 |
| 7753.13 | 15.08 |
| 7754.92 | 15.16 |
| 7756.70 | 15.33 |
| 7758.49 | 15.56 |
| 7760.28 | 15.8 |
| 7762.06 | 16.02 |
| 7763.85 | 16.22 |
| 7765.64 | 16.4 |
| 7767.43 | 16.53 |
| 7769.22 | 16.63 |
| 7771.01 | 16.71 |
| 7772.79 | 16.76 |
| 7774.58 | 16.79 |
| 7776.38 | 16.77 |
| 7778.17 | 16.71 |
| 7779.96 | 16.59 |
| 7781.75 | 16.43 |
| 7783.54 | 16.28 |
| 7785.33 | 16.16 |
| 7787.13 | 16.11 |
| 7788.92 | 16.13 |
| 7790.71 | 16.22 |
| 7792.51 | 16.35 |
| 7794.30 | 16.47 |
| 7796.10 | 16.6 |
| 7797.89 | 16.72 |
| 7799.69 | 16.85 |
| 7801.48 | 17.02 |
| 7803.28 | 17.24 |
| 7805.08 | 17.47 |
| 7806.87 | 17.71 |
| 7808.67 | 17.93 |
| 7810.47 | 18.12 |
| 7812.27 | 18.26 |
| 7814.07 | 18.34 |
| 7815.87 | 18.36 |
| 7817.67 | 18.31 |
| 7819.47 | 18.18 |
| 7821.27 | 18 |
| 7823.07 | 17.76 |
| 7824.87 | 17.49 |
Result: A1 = 0.11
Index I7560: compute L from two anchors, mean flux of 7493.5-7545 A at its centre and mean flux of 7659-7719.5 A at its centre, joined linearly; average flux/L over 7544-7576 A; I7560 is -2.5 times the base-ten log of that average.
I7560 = -0.13 mag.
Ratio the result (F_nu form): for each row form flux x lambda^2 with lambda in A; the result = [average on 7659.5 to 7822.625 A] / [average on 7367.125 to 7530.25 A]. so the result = 0.85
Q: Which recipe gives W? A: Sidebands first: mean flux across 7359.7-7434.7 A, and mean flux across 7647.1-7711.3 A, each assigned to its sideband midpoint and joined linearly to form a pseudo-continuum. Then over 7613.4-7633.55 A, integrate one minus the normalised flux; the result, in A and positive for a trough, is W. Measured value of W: -4.3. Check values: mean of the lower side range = 19.5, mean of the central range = 19.6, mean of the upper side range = 15.4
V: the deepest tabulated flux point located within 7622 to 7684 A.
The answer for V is 13.69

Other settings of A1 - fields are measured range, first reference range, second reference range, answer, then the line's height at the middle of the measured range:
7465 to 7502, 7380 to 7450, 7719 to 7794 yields -0.10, 19.2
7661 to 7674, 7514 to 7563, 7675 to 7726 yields 0.19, 16.8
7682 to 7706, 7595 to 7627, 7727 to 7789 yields 0.20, 17.8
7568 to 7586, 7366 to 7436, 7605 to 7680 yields -0.22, 18.3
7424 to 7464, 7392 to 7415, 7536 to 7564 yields 0.00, 20.5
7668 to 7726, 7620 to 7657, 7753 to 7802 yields 0.17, 17.7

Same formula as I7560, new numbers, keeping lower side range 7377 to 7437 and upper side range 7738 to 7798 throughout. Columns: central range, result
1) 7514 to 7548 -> -0.189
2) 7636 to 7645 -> -0.068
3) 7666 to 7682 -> 0.199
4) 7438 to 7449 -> -0.047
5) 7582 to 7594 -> -0.164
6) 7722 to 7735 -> -0.012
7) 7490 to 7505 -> -0.120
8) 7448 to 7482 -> -0.082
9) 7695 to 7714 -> 0.133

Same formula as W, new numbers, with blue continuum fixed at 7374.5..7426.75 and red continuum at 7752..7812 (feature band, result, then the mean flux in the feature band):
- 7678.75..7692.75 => 1.8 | 15.1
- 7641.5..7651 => -0.6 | 18.8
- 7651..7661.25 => 0.1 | 17.4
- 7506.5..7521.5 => -2.4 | 21.7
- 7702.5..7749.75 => 1.9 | 16.3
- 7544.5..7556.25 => -2.8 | 22.9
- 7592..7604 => -1.0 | 19.5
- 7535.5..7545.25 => -2.1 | 22.4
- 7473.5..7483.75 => -1.2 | 21.2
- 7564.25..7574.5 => -2.3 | 22.4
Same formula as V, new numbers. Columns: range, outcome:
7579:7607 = 19.14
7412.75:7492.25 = 20.01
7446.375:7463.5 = 20.21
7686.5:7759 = 14.14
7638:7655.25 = 18.27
